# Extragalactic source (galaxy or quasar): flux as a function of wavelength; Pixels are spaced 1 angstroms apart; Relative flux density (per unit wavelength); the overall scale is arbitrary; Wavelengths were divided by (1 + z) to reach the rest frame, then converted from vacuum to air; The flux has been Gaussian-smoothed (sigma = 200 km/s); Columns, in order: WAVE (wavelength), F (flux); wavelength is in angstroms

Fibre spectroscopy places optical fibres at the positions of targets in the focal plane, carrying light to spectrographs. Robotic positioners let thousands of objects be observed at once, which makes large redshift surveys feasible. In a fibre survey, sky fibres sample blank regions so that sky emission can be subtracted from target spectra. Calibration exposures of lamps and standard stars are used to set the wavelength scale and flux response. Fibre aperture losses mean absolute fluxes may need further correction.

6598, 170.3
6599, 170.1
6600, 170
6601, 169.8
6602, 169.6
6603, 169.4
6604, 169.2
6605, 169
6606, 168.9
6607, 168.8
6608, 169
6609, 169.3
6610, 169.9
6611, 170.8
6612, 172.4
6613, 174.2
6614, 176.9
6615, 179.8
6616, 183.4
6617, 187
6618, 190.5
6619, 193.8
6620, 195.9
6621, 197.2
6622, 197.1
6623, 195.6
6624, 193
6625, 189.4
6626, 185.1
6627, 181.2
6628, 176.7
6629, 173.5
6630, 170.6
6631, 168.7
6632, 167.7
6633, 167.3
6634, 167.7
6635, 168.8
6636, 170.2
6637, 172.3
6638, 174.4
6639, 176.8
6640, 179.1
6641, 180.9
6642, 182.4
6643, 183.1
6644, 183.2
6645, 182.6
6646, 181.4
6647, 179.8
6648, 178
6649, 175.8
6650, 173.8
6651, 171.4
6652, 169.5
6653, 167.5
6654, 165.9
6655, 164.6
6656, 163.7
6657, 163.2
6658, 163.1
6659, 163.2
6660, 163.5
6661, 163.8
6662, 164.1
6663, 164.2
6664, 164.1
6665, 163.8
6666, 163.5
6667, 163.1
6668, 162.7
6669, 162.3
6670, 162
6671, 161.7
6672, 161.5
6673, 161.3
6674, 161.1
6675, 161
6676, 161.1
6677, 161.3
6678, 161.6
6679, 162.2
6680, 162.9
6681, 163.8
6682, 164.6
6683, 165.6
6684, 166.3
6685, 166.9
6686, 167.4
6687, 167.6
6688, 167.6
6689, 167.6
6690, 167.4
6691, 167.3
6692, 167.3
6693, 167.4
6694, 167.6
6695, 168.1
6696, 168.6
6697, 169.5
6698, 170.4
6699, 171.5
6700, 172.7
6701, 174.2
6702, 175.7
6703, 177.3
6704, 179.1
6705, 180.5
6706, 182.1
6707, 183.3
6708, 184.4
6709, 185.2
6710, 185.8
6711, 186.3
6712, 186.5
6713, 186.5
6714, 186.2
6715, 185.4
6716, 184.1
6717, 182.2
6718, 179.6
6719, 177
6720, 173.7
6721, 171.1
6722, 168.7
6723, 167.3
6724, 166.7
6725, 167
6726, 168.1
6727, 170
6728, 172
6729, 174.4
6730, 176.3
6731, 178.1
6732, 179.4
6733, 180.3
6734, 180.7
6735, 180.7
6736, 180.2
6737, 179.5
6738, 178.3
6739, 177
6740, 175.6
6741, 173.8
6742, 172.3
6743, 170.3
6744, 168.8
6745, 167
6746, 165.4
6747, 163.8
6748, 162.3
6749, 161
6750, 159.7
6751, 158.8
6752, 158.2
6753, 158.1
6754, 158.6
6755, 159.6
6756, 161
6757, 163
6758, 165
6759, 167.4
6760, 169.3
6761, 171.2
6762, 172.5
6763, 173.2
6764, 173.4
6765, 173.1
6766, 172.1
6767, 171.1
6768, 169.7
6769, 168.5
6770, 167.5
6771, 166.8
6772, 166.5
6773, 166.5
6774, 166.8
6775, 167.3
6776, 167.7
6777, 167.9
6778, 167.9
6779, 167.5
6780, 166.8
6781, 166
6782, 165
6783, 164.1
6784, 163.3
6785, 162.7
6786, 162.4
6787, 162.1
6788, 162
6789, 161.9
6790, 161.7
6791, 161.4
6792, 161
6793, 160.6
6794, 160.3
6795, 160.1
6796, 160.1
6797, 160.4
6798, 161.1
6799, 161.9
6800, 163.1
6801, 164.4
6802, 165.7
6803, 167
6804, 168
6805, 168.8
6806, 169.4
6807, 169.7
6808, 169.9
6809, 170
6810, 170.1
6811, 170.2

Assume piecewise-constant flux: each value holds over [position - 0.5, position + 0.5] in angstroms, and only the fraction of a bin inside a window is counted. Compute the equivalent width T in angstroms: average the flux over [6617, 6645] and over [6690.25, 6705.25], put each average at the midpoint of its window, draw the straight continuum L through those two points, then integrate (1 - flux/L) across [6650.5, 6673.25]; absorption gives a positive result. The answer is 1.6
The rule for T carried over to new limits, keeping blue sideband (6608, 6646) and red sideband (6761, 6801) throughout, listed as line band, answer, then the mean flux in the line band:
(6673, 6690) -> 1.00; 164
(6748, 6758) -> 0.47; 160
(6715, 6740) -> -0.78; 176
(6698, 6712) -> -0.59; 180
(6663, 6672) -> 0.66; 163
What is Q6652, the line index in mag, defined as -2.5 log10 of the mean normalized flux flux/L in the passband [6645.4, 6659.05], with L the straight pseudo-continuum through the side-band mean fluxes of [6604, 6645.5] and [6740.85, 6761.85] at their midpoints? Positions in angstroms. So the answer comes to 0.03 mag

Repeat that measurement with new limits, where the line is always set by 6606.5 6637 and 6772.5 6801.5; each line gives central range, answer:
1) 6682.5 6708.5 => 0.00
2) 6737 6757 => 0.01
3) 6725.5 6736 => -0.05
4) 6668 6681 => 0.08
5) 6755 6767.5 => -0.02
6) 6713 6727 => -0.03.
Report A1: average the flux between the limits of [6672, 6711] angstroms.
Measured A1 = 170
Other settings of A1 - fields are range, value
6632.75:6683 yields 168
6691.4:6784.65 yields 172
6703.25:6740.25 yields 178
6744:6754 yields 162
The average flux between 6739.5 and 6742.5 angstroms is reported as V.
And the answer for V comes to 174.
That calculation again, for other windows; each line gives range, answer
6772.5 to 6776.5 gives 167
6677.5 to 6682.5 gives 163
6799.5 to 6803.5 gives 165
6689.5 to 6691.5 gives 167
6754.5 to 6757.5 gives 161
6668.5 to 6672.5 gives 162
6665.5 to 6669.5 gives 163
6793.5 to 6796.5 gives 160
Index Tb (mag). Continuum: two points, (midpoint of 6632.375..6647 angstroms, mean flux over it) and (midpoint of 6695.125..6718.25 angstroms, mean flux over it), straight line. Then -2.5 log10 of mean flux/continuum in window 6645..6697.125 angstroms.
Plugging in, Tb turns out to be 0.07 mag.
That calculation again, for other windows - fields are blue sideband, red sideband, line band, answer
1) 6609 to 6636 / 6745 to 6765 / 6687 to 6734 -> -0.04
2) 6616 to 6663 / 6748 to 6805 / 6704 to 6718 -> -0.08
